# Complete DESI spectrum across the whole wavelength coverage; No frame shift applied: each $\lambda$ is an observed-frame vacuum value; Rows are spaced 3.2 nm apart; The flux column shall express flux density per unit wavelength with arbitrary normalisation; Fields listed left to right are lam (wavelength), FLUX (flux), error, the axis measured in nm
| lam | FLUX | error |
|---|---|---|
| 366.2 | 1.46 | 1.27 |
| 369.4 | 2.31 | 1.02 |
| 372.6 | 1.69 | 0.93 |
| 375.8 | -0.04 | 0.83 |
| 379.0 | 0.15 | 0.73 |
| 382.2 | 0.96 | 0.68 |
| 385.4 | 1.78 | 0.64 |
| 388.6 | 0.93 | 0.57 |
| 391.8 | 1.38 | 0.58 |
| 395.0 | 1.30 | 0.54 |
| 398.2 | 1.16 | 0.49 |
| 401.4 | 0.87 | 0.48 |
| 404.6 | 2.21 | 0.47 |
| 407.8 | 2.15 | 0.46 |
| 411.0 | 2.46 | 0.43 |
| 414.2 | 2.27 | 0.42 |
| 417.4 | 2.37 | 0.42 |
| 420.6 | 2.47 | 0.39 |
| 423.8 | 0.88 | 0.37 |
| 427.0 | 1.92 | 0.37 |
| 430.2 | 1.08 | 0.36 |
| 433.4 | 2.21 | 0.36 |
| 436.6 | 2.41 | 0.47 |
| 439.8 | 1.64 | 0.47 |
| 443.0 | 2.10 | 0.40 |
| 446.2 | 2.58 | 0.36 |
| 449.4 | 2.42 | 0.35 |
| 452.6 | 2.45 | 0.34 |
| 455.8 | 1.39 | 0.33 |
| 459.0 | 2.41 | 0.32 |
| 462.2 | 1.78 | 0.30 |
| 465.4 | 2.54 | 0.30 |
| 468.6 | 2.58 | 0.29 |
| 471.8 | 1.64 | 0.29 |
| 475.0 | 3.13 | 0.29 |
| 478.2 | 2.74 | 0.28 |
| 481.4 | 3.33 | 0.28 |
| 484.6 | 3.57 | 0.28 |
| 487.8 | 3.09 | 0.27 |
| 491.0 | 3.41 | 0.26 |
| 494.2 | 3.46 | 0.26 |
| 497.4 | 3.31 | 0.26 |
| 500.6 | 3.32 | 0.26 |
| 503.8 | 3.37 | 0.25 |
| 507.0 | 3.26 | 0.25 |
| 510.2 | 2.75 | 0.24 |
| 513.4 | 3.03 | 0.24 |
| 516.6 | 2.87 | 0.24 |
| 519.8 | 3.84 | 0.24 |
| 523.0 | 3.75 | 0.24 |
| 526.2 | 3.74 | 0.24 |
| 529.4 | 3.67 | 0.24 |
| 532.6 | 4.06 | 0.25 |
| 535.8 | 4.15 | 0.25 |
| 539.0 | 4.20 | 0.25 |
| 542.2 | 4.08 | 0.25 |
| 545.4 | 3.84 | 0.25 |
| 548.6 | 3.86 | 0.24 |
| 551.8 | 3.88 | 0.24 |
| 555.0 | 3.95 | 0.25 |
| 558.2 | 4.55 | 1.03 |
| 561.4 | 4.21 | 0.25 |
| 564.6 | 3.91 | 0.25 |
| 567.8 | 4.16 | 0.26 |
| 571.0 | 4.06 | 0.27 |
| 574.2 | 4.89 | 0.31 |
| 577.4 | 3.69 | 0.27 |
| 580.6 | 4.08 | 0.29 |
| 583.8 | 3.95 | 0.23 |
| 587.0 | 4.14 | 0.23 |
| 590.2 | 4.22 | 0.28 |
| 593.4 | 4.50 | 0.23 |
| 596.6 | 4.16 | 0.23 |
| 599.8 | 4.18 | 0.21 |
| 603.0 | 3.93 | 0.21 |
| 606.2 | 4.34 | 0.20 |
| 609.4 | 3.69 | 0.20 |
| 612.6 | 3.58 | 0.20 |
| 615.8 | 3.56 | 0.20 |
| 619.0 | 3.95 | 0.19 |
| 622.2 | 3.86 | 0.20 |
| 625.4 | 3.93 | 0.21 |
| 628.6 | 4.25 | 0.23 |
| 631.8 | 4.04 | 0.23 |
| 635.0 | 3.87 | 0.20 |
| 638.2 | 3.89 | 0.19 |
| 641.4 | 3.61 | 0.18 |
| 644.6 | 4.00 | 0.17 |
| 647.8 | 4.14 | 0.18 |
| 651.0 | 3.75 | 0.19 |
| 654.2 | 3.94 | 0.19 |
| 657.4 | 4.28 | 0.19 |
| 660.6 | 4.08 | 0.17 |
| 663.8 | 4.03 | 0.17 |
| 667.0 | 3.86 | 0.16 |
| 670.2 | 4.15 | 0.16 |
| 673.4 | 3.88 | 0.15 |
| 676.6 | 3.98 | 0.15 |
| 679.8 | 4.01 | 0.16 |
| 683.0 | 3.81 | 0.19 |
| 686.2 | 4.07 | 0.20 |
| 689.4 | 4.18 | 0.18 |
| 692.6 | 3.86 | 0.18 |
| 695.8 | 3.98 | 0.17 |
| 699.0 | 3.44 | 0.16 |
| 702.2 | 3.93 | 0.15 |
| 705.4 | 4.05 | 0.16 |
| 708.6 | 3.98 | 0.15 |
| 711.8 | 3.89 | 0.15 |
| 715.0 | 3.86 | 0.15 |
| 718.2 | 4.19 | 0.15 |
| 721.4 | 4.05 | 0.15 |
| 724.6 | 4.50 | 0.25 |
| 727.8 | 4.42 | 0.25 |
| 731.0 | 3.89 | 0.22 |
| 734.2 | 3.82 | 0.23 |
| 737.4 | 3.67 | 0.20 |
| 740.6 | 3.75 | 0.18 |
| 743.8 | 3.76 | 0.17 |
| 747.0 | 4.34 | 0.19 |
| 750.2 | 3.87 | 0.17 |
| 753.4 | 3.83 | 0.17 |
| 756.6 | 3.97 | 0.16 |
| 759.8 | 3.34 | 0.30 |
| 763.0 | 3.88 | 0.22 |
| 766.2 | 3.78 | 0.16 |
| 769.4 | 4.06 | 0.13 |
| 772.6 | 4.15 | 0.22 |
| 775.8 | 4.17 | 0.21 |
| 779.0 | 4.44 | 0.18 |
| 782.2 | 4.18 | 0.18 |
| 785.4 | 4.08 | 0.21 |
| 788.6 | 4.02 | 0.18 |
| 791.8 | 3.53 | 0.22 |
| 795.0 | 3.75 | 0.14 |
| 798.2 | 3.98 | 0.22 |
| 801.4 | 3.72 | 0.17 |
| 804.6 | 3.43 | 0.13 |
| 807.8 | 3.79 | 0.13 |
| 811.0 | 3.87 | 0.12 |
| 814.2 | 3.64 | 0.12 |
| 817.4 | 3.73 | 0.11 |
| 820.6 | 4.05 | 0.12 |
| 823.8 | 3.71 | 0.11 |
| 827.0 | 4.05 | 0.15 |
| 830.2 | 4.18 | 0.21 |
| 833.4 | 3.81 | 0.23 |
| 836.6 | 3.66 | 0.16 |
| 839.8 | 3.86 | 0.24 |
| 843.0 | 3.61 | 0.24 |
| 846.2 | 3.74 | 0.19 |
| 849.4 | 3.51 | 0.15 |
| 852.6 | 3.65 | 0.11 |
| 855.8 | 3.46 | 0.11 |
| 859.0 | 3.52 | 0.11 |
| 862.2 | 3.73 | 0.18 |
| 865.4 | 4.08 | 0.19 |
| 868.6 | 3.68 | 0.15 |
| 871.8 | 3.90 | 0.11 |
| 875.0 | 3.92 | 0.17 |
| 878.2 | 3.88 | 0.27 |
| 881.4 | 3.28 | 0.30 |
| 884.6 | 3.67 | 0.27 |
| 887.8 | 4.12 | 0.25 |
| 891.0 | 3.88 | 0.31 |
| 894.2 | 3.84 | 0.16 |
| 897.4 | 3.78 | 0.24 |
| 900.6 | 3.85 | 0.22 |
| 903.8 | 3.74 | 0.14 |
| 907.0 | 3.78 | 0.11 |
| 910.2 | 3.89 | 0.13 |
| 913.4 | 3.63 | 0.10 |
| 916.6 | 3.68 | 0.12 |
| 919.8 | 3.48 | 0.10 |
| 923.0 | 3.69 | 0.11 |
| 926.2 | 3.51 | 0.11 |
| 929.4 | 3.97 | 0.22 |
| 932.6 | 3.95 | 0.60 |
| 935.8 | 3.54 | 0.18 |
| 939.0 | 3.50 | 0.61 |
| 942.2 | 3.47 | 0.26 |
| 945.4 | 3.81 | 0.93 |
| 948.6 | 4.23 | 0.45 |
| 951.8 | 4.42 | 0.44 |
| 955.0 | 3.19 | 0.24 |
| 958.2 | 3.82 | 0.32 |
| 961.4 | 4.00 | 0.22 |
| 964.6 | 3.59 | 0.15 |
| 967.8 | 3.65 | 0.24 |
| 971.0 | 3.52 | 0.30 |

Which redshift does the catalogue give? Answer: 0.19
